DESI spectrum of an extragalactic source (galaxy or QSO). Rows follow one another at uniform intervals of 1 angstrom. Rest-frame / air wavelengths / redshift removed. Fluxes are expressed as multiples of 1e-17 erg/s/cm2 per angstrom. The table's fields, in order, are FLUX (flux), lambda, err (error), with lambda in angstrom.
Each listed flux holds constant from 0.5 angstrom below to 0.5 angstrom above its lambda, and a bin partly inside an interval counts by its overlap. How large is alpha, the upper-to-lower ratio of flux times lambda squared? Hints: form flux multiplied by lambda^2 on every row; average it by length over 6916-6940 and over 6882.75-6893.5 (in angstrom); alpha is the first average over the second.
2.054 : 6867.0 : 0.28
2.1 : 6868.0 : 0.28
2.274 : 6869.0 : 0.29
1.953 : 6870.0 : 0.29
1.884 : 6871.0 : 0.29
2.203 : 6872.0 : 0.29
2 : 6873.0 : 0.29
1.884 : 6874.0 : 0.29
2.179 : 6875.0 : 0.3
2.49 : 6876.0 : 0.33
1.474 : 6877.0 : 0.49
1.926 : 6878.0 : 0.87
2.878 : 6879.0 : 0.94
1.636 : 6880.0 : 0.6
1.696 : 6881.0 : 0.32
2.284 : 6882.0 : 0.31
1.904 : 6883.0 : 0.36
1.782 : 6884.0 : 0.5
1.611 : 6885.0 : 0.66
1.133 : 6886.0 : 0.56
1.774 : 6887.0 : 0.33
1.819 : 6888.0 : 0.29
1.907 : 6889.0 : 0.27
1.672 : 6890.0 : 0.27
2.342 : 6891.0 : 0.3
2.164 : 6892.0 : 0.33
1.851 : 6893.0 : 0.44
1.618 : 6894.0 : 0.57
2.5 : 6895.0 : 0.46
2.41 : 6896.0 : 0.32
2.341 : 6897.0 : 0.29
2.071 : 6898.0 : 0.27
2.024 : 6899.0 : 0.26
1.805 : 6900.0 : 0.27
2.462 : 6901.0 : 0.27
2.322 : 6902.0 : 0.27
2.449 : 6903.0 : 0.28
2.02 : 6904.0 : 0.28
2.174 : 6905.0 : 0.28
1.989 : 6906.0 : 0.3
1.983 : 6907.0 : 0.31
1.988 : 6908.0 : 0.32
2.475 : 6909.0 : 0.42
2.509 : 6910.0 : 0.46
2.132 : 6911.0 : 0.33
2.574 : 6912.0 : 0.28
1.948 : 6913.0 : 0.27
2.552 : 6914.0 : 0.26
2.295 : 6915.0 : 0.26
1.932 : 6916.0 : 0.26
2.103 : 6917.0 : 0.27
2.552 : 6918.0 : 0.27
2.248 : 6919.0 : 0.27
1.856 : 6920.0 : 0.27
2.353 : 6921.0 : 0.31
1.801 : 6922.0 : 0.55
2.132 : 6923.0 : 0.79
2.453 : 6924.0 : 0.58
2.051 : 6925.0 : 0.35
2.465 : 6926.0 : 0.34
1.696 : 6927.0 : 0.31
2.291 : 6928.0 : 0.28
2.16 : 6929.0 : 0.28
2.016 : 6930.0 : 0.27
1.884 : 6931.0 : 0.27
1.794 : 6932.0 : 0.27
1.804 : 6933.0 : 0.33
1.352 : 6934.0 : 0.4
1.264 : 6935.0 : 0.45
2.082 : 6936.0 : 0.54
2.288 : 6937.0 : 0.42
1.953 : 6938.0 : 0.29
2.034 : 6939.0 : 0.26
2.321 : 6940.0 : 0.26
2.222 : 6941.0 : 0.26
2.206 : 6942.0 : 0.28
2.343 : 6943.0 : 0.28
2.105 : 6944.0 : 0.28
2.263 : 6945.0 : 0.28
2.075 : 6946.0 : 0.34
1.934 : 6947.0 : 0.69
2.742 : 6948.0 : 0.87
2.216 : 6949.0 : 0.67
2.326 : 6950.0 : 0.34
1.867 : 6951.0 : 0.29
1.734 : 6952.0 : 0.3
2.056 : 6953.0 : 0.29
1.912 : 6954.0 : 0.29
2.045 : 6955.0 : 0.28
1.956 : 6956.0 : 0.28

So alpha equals 1.1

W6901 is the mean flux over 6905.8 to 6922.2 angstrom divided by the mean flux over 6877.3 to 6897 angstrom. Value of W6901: 1.13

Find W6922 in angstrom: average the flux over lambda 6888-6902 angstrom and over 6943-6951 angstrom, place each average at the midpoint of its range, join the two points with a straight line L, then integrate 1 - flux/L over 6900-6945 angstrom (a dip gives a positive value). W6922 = 0.6 angstrom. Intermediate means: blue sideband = 2.09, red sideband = 2.22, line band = 2.13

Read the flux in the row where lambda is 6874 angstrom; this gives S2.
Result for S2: 1.884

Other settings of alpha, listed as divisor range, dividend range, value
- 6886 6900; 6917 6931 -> 1.08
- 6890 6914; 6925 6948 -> 0.95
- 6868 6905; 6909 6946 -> 1.06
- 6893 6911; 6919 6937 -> 0.92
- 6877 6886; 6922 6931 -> 1.14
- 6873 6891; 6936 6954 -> 1.15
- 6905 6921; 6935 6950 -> 0.99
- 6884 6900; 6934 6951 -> 1.11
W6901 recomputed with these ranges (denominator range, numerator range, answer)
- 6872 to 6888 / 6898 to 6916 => 1.15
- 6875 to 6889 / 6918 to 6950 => 1.11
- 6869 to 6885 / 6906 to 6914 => 1.11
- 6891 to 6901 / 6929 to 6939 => 0.87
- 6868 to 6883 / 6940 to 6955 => 1.05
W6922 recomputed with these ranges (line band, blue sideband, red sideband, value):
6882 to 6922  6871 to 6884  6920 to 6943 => -1.2 angstrom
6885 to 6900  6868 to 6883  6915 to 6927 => 1.0 angstrom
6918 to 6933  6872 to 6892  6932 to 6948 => -0.6 angstrom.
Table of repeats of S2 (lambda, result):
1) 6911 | 2.132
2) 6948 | 2.742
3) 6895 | 2.5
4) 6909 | 2.475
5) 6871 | 1.884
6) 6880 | 1.636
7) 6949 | 2.216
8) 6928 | 2.291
